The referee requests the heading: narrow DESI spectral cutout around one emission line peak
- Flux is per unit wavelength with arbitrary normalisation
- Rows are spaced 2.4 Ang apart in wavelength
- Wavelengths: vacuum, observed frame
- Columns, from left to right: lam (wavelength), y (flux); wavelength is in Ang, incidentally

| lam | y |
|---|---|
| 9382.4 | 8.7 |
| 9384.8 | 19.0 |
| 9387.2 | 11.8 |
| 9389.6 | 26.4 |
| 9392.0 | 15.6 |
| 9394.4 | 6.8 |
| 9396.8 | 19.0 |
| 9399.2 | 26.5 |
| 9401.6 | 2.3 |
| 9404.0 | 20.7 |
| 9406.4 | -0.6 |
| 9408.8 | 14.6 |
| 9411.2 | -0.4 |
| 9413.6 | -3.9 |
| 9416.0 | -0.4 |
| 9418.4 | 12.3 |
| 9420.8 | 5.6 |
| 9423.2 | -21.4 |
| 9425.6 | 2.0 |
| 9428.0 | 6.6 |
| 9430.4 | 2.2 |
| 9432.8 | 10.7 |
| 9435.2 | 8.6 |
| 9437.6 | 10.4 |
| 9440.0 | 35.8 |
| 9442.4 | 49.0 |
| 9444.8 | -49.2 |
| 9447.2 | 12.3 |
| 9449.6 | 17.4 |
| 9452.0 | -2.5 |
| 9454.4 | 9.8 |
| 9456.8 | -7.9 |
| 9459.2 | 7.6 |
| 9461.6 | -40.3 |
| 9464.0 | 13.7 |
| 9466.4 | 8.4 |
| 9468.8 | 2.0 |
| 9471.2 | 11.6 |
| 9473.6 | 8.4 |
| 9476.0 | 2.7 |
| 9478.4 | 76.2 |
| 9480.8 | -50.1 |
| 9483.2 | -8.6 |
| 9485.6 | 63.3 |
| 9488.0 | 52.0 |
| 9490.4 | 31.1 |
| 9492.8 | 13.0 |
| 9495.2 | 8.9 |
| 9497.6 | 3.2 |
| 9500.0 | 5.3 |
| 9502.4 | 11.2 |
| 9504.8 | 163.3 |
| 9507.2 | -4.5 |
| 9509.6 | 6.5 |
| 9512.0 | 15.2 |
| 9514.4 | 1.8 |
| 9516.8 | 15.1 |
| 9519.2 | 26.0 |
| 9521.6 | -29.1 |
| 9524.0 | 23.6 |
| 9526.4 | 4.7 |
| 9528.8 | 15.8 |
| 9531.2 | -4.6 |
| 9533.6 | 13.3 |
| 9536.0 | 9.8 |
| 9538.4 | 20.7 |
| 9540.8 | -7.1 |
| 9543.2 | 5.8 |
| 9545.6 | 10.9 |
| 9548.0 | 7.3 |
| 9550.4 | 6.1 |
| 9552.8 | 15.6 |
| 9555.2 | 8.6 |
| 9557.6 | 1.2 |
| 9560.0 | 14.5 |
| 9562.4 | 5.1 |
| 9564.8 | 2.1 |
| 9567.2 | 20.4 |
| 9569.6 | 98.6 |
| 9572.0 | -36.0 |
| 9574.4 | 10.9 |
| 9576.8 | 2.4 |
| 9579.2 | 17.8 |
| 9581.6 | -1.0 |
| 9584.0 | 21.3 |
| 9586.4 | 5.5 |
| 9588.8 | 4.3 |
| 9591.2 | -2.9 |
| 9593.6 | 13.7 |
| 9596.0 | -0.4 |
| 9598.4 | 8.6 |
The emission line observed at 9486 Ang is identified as H-beta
